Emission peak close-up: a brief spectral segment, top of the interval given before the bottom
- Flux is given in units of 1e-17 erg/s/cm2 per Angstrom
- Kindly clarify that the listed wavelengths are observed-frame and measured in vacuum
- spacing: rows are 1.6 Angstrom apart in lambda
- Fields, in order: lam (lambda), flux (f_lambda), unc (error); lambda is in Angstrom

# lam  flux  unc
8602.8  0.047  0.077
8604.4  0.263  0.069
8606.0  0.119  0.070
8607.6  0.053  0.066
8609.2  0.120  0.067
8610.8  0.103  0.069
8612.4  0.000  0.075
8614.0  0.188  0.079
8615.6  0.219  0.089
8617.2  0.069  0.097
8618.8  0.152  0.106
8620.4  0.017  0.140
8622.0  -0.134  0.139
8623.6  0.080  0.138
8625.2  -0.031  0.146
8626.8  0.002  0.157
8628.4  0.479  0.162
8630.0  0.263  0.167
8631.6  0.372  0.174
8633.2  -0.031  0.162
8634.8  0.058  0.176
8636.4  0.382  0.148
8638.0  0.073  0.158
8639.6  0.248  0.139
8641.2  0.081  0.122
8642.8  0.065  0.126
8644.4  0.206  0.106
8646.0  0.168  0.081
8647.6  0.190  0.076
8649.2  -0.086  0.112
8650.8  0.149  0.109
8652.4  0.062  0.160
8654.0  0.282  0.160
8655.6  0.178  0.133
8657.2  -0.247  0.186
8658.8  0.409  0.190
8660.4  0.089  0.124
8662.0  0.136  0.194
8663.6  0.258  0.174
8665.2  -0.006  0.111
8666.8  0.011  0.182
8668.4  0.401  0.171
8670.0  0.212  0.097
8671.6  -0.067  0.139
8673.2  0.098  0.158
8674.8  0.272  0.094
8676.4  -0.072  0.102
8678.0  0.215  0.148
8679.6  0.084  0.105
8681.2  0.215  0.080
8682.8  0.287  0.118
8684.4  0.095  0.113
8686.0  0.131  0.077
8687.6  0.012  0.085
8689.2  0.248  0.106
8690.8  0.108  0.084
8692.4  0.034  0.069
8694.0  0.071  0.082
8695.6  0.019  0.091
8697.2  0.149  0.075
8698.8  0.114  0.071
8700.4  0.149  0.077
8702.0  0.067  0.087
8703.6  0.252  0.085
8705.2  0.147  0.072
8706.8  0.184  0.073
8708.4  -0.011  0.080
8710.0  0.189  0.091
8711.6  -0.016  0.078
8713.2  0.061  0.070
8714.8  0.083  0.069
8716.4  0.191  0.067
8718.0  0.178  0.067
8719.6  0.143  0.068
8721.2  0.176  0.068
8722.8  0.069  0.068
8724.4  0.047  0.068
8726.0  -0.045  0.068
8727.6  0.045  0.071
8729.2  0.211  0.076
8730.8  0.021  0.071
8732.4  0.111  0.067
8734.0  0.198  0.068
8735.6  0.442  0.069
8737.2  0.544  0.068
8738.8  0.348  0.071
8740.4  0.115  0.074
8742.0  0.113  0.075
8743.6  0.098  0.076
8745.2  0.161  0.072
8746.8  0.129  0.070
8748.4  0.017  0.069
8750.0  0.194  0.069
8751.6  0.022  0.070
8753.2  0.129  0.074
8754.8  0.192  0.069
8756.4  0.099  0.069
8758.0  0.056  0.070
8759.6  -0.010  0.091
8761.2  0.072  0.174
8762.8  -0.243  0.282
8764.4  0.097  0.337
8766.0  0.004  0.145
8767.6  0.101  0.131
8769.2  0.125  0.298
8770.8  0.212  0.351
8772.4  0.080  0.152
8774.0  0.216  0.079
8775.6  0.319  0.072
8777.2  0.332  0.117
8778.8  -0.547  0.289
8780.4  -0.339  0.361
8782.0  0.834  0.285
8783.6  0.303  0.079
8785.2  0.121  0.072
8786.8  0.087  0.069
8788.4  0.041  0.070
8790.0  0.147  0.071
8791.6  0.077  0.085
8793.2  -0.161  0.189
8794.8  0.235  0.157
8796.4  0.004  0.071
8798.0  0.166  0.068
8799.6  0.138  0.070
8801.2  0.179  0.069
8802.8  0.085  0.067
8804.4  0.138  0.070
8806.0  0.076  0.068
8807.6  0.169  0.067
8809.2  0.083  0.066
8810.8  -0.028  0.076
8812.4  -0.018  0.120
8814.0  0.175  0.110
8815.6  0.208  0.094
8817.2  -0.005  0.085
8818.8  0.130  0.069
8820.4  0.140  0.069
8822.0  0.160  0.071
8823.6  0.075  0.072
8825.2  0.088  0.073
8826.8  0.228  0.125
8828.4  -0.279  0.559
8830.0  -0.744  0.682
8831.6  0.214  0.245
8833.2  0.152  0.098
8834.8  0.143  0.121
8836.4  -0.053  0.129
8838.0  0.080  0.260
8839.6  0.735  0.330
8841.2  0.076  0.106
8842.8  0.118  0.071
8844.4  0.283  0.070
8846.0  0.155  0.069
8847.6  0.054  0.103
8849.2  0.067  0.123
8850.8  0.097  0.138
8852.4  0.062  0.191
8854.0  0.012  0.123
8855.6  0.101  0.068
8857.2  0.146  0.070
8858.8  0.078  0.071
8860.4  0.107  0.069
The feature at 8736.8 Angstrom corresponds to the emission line H-gamma 4340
